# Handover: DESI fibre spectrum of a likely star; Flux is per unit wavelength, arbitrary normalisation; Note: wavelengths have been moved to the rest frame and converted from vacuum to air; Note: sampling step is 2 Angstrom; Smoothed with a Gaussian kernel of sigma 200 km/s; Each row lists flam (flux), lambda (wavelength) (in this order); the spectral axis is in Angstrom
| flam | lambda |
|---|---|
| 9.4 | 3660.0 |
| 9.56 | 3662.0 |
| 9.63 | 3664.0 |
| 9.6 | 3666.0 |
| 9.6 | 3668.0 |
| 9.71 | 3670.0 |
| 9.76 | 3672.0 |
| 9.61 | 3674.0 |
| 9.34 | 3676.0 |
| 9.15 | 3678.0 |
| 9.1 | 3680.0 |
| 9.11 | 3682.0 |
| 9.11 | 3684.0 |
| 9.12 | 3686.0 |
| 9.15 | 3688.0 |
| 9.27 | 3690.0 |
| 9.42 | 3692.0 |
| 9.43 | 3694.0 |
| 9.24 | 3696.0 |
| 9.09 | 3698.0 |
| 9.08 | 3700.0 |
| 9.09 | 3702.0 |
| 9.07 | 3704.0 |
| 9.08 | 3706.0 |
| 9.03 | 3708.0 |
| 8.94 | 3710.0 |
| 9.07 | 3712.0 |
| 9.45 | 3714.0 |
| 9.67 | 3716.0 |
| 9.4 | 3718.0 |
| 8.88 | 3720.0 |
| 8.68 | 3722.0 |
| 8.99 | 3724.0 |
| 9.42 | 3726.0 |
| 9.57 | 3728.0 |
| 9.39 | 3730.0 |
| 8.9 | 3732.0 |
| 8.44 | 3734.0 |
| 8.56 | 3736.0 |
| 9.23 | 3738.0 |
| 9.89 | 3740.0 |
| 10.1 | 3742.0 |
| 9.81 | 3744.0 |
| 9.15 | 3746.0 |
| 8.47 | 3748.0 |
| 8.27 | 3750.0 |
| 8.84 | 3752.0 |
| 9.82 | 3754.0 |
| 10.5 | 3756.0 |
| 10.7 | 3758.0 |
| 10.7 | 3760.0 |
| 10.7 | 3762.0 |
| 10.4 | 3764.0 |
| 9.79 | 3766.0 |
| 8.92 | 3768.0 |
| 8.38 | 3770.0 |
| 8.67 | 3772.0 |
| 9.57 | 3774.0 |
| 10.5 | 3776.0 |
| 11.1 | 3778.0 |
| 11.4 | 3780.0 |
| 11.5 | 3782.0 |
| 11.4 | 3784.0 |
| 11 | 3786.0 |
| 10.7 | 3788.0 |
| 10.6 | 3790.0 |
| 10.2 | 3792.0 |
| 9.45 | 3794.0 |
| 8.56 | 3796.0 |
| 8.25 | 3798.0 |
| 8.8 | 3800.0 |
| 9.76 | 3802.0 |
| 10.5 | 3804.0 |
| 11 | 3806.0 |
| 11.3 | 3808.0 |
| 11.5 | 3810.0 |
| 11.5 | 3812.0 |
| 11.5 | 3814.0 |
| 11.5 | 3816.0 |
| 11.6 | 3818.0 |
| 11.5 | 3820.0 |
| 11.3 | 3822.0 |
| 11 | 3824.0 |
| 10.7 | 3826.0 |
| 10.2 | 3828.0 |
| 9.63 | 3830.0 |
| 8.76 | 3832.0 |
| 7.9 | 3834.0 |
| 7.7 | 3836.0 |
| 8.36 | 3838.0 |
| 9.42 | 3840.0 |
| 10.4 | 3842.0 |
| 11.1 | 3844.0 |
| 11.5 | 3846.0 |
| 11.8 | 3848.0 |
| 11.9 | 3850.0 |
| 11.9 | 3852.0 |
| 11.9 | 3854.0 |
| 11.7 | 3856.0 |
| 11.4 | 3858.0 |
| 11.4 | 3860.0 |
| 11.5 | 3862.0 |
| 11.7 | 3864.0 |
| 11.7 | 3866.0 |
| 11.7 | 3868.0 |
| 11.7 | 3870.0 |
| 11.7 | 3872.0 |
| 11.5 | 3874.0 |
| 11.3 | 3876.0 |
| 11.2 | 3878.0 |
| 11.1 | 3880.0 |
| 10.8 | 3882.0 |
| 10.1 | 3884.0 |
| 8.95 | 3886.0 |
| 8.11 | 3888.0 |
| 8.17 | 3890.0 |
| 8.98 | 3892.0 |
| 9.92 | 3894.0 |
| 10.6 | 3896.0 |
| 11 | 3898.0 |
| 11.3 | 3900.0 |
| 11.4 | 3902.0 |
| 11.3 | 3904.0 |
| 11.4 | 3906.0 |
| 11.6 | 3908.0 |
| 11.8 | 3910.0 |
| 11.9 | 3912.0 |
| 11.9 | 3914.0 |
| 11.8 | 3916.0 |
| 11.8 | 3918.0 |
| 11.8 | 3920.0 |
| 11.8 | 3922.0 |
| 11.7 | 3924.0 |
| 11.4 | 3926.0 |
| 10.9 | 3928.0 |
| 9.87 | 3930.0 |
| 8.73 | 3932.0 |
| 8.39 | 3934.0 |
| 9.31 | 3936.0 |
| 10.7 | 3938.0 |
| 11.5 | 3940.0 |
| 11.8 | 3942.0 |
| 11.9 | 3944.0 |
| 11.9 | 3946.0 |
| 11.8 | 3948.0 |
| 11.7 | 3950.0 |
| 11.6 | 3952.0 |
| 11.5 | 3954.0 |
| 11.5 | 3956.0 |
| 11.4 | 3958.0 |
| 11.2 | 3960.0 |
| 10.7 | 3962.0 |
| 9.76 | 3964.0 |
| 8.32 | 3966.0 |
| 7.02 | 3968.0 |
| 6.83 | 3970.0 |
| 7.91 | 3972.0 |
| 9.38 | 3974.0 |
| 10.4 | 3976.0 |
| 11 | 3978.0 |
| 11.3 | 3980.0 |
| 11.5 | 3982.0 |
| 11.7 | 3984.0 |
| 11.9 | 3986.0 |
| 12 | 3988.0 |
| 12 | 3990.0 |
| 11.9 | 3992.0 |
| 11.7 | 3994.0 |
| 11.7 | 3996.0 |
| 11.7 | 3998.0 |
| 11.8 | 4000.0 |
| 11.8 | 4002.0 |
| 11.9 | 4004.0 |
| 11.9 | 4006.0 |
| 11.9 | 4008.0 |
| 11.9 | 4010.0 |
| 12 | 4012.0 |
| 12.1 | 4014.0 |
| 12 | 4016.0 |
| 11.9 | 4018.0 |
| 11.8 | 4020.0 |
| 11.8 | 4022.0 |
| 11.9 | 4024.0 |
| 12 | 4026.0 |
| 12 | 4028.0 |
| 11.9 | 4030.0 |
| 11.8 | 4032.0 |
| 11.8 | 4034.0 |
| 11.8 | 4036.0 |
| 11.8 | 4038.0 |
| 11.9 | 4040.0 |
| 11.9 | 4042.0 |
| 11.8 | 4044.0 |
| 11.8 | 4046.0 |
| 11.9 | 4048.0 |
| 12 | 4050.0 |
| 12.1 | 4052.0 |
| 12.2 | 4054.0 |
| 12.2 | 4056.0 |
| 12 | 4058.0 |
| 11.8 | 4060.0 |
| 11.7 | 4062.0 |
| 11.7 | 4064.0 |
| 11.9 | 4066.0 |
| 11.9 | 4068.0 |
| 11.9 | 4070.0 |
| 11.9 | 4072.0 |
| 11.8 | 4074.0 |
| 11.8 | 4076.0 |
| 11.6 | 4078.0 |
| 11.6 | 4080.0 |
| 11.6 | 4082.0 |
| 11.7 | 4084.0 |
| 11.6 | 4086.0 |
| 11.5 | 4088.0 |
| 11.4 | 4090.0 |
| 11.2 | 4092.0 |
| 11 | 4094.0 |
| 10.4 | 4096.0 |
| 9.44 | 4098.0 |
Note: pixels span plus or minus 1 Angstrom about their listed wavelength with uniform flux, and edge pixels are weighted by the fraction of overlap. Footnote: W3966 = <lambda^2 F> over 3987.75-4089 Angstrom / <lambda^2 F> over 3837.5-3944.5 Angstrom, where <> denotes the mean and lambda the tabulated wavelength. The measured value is 1.17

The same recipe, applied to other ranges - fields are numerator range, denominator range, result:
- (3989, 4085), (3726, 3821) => 1.35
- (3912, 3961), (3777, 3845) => 1.16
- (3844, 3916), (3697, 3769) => 1.28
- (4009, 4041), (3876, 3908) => 1.23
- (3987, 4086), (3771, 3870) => 1.25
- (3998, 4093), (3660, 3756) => 1.52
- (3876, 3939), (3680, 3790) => 1.22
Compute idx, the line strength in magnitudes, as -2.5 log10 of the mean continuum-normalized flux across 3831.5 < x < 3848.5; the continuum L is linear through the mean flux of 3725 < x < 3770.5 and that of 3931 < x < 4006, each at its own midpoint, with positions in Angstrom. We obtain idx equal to 0.05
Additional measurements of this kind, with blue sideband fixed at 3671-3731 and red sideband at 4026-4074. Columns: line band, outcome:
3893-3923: -0.06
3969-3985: 0.14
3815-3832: -0.07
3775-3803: -0.04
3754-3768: -0.07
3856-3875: -0.11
